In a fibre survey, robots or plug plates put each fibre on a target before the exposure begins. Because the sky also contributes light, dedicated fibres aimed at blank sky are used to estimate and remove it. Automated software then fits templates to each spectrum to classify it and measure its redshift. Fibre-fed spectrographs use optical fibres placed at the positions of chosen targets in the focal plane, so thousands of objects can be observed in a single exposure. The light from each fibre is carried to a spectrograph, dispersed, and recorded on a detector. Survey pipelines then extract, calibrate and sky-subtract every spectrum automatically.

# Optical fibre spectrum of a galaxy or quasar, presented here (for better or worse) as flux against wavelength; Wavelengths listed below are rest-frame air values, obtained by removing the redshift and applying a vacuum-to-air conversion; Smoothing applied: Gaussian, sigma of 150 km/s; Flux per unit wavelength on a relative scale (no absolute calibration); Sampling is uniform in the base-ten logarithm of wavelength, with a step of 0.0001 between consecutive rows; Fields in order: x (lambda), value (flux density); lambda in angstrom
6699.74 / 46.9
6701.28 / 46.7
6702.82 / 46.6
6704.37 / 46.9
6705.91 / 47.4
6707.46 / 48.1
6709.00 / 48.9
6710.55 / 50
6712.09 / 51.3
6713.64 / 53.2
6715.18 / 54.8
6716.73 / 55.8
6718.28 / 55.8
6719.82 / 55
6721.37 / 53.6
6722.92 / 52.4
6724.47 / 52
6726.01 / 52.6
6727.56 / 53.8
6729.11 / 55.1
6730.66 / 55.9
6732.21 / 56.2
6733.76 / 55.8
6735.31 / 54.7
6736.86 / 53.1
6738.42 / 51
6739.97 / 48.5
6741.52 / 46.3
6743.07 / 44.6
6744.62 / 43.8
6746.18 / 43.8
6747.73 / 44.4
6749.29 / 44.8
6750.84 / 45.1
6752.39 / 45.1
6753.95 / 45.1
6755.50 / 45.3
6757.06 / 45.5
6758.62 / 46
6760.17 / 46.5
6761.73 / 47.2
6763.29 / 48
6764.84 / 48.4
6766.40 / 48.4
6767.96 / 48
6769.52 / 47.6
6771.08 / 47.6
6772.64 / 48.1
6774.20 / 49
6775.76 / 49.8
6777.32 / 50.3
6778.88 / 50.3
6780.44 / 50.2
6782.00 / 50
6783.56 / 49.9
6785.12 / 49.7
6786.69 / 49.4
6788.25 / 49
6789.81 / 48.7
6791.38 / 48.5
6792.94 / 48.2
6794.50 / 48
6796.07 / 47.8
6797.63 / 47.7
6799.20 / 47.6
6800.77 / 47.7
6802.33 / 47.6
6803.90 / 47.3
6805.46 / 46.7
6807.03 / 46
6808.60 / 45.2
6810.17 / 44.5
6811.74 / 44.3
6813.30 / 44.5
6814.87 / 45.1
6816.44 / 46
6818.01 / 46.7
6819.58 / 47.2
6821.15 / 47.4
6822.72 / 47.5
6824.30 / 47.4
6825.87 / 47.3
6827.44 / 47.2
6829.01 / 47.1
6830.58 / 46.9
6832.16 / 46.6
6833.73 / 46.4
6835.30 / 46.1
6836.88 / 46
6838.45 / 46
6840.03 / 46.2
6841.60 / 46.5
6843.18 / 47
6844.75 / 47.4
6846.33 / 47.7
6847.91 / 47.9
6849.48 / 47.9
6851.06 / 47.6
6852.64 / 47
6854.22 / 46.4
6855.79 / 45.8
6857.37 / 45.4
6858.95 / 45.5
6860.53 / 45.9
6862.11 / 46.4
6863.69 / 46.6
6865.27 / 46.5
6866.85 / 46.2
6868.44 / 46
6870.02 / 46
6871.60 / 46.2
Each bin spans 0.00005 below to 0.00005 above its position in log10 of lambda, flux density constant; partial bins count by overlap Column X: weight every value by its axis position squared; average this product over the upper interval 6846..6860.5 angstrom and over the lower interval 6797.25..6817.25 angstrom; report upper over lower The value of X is 1.03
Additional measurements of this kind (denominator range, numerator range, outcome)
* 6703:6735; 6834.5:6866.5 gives 0.92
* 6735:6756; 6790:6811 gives 1.03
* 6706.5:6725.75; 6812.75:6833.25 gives 0.92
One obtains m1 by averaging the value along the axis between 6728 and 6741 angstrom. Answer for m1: 53.6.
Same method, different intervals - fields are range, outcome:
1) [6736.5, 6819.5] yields 47.3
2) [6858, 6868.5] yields 46.1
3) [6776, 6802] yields 48.9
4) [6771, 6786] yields 49.6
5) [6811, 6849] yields 46.6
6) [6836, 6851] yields 47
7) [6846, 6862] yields 46.7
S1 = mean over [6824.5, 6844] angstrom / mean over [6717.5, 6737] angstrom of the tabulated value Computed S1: 0.9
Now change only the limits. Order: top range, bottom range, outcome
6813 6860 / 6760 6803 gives 0.96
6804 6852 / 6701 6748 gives 0.91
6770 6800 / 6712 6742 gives 0.92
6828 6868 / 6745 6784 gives 0.98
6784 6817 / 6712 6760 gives 0.94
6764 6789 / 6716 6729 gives 0.91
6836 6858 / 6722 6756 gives 0.94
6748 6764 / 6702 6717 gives 0.91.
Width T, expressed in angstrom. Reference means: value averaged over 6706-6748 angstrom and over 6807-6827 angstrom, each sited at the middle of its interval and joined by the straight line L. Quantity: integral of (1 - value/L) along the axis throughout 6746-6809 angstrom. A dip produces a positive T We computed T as 1.09 angstrom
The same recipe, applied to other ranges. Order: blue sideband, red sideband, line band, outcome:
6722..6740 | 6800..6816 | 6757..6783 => 0.7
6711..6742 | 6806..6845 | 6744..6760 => 2.0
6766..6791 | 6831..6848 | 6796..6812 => 0.5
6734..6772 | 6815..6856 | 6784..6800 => -0.5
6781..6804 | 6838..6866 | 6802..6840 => 1.0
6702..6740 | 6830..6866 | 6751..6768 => 1.4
